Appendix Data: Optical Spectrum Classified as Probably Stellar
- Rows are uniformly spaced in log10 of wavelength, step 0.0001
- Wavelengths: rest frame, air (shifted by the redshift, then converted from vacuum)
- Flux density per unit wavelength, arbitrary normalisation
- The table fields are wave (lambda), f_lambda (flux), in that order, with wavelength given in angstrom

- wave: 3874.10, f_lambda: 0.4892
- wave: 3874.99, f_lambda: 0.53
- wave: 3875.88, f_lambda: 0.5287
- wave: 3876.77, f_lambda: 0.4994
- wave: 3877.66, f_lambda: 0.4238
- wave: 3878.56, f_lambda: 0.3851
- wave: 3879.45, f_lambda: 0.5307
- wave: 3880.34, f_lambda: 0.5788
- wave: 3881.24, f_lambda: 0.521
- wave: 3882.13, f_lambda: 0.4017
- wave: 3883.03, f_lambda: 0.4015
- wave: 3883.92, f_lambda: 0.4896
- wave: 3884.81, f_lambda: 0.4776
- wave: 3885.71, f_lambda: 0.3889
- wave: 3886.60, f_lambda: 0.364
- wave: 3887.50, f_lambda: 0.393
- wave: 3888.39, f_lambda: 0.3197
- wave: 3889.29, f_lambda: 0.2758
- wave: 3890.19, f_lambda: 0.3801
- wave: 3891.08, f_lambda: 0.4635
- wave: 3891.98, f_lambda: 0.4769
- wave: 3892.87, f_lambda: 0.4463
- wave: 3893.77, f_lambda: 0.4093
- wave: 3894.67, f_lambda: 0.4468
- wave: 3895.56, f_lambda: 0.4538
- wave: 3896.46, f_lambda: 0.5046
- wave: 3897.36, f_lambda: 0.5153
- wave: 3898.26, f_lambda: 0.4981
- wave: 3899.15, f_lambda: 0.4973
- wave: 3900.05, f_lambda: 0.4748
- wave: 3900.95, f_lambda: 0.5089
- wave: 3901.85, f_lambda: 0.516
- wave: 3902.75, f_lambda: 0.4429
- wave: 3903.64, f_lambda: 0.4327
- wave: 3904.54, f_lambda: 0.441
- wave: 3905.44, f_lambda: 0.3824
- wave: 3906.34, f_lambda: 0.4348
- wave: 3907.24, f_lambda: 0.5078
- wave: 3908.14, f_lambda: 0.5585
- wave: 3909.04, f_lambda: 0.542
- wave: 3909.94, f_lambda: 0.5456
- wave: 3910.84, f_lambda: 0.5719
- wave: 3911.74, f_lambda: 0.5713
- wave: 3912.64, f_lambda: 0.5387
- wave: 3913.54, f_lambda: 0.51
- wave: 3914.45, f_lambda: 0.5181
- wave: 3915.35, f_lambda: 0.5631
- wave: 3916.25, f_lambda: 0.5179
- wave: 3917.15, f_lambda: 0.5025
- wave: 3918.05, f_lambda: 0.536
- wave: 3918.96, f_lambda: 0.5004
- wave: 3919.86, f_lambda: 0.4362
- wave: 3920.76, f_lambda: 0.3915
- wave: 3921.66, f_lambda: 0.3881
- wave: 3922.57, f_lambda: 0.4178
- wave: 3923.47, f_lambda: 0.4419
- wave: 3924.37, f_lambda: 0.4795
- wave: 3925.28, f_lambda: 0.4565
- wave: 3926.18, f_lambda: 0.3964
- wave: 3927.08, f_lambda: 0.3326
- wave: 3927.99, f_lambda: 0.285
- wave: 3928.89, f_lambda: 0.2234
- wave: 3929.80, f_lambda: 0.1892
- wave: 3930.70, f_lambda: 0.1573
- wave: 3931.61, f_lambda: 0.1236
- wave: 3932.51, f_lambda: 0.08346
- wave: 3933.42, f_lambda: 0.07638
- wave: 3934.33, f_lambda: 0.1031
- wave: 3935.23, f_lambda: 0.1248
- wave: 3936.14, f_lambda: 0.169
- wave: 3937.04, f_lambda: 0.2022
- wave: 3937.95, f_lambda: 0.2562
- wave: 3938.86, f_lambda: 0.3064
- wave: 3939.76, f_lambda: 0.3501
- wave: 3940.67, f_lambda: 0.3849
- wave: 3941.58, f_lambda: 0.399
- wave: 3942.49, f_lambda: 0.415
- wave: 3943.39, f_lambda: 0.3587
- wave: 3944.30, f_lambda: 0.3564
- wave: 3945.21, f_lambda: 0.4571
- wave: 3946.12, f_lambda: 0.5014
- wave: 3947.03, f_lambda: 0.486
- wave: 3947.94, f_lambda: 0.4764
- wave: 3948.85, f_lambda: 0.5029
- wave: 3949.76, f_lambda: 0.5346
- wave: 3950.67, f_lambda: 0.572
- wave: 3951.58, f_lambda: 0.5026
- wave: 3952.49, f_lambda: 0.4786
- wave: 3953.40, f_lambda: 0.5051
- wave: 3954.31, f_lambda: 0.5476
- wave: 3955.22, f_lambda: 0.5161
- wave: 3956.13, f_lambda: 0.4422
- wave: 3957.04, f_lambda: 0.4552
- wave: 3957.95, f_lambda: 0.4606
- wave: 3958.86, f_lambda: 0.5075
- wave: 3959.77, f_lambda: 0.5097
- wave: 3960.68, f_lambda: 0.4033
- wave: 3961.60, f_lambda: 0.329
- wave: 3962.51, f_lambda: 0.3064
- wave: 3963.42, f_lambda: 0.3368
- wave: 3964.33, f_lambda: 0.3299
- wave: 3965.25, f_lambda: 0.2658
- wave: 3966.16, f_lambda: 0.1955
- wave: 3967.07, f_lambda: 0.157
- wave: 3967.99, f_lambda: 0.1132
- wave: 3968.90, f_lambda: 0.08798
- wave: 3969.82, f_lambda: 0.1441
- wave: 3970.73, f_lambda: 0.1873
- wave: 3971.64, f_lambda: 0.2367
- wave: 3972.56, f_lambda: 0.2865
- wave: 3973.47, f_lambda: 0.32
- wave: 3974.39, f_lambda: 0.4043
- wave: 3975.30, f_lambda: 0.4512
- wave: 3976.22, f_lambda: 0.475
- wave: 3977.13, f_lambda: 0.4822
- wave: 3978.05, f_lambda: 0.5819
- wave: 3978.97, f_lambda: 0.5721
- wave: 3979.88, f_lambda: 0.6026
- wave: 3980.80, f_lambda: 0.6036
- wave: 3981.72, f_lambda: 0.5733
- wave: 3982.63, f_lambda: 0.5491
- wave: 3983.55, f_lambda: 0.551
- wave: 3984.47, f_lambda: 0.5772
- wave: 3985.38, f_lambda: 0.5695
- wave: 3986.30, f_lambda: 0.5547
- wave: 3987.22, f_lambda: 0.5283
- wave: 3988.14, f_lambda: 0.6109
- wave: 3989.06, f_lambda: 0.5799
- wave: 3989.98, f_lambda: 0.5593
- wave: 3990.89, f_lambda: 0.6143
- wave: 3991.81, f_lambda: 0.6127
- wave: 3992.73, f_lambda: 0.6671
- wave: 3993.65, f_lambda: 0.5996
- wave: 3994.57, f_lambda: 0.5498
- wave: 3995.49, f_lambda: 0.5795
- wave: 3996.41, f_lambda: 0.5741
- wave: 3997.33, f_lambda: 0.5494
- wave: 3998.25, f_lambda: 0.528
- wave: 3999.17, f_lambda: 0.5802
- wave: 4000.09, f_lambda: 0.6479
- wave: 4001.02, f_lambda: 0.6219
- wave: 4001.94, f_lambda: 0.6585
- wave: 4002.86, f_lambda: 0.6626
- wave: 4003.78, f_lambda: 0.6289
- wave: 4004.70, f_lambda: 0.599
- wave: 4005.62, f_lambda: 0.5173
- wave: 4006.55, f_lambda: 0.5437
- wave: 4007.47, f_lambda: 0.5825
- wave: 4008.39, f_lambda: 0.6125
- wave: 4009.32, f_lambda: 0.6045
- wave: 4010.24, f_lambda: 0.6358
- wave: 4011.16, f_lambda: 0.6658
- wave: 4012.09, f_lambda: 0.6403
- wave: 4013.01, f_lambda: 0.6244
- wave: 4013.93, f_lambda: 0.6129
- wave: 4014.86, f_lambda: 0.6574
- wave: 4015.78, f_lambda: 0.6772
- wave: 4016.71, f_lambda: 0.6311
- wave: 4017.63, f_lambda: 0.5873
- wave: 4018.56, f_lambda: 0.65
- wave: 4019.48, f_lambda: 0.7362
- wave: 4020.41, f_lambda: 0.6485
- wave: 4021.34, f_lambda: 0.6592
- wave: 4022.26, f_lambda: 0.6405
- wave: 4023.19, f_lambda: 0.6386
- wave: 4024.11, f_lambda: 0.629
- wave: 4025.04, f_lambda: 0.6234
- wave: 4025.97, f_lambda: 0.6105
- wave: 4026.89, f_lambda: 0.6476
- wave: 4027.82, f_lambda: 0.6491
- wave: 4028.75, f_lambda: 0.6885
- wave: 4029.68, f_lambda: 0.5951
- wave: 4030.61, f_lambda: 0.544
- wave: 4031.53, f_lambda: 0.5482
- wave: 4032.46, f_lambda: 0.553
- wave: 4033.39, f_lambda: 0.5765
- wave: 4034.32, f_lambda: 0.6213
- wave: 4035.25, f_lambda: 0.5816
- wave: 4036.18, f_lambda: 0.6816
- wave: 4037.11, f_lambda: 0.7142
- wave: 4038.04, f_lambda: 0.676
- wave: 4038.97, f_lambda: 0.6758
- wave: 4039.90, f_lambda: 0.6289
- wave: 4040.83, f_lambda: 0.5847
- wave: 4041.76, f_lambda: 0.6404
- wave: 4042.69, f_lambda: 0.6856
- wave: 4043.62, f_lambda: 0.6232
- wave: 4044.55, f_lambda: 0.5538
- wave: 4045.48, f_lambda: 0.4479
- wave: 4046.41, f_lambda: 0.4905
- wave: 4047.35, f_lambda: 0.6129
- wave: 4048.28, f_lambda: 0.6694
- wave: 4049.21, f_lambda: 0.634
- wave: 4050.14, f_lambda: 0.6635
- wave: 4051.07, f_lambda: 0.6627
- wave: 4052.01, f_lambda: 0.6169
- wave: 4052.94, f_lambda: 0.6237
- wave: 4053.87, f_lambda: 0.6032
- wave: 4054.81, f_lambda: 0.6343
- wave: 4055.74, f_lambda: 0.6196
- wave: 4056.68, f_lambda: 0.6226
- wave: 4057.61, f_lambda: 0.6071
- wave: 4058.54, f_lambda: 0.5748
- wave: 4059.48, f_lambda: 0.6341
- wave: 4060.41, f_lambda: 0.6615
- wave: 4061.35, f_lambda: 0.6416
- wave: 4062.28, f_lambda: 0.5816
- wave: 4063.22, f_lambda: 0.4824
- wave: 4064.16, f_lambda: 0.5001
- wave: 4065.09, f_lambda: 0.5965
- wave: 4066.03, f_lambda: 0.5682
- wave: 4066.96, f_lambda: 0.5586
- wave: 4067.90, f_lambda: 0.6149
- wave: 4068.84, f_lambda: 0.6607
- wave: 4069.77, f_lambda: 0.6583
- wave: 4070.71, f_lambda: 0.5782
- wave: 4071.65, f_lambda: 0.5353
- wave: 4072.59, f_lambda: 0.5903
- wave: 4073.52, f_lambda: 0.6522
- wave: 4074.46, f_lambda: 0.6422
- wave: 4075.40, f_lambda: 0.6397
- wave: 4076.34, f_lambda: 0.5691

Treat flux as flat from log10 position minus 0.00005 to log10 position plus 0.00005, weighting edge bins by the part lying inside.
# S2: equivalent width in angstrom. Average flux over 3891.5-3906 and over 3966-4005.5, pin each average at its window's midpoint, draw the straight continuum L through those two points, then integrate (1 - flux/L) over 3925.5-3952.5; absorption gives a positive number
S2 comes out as 8.7 angstrom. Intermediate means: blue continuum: 0.465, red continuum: 0.497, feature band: 0.326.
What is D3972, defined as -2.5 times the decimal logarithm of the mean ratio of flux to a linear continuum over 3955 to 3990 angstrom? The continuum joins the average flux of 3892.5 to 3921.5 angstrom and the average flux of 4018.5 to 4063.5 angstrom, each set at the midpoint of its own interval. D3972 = 0.307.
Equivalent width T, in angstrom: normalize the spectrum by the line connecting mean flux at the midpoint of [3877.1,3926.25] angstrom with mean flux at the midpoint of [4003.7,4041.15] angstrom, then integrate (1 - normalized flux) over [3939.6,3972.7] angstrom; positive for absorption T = 9.44 angstrom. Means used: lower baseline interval 0.466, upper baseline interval 0.625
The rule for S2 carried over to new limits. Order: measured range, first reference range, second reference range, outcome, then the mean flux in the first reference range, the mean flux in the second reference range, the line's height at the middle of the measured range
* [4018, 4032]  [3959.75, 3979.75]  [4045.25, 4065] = -3.6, 0.327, 0.601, 0.504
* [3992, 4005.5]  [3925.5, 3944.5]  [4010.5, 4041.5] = -2.1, 0.253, 0.633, 0.52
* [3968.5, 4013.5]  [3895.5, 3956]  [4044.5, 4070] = -2.2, 0.417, 0.6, 0.508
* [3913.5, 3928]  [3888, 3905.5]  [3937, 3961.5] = -0.3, 0.446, 0.443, 0.445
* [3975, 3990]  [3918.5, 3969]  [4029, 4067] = -3.6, 0.355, 0.606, 0.448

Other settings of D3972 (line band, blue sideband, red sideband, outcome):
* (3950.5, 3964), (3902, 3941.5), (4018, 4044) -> 0.02 mag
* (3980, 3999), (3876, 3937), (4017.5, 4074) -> -0.08 mag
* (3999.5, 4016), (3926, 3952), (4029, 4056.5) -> -0.20 mag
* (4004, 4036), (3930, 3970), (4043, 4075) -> -0.22 mag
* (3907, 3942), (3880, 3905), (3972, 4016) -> 0.27 mag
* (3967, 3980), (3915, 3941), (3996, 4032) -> 0.39 mag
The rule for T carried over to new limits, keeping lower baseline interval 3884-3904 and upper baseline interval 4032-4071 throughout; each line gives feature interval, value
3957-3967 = 2.97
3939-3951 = 1.35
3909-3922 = -1.26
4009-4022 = -1.68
